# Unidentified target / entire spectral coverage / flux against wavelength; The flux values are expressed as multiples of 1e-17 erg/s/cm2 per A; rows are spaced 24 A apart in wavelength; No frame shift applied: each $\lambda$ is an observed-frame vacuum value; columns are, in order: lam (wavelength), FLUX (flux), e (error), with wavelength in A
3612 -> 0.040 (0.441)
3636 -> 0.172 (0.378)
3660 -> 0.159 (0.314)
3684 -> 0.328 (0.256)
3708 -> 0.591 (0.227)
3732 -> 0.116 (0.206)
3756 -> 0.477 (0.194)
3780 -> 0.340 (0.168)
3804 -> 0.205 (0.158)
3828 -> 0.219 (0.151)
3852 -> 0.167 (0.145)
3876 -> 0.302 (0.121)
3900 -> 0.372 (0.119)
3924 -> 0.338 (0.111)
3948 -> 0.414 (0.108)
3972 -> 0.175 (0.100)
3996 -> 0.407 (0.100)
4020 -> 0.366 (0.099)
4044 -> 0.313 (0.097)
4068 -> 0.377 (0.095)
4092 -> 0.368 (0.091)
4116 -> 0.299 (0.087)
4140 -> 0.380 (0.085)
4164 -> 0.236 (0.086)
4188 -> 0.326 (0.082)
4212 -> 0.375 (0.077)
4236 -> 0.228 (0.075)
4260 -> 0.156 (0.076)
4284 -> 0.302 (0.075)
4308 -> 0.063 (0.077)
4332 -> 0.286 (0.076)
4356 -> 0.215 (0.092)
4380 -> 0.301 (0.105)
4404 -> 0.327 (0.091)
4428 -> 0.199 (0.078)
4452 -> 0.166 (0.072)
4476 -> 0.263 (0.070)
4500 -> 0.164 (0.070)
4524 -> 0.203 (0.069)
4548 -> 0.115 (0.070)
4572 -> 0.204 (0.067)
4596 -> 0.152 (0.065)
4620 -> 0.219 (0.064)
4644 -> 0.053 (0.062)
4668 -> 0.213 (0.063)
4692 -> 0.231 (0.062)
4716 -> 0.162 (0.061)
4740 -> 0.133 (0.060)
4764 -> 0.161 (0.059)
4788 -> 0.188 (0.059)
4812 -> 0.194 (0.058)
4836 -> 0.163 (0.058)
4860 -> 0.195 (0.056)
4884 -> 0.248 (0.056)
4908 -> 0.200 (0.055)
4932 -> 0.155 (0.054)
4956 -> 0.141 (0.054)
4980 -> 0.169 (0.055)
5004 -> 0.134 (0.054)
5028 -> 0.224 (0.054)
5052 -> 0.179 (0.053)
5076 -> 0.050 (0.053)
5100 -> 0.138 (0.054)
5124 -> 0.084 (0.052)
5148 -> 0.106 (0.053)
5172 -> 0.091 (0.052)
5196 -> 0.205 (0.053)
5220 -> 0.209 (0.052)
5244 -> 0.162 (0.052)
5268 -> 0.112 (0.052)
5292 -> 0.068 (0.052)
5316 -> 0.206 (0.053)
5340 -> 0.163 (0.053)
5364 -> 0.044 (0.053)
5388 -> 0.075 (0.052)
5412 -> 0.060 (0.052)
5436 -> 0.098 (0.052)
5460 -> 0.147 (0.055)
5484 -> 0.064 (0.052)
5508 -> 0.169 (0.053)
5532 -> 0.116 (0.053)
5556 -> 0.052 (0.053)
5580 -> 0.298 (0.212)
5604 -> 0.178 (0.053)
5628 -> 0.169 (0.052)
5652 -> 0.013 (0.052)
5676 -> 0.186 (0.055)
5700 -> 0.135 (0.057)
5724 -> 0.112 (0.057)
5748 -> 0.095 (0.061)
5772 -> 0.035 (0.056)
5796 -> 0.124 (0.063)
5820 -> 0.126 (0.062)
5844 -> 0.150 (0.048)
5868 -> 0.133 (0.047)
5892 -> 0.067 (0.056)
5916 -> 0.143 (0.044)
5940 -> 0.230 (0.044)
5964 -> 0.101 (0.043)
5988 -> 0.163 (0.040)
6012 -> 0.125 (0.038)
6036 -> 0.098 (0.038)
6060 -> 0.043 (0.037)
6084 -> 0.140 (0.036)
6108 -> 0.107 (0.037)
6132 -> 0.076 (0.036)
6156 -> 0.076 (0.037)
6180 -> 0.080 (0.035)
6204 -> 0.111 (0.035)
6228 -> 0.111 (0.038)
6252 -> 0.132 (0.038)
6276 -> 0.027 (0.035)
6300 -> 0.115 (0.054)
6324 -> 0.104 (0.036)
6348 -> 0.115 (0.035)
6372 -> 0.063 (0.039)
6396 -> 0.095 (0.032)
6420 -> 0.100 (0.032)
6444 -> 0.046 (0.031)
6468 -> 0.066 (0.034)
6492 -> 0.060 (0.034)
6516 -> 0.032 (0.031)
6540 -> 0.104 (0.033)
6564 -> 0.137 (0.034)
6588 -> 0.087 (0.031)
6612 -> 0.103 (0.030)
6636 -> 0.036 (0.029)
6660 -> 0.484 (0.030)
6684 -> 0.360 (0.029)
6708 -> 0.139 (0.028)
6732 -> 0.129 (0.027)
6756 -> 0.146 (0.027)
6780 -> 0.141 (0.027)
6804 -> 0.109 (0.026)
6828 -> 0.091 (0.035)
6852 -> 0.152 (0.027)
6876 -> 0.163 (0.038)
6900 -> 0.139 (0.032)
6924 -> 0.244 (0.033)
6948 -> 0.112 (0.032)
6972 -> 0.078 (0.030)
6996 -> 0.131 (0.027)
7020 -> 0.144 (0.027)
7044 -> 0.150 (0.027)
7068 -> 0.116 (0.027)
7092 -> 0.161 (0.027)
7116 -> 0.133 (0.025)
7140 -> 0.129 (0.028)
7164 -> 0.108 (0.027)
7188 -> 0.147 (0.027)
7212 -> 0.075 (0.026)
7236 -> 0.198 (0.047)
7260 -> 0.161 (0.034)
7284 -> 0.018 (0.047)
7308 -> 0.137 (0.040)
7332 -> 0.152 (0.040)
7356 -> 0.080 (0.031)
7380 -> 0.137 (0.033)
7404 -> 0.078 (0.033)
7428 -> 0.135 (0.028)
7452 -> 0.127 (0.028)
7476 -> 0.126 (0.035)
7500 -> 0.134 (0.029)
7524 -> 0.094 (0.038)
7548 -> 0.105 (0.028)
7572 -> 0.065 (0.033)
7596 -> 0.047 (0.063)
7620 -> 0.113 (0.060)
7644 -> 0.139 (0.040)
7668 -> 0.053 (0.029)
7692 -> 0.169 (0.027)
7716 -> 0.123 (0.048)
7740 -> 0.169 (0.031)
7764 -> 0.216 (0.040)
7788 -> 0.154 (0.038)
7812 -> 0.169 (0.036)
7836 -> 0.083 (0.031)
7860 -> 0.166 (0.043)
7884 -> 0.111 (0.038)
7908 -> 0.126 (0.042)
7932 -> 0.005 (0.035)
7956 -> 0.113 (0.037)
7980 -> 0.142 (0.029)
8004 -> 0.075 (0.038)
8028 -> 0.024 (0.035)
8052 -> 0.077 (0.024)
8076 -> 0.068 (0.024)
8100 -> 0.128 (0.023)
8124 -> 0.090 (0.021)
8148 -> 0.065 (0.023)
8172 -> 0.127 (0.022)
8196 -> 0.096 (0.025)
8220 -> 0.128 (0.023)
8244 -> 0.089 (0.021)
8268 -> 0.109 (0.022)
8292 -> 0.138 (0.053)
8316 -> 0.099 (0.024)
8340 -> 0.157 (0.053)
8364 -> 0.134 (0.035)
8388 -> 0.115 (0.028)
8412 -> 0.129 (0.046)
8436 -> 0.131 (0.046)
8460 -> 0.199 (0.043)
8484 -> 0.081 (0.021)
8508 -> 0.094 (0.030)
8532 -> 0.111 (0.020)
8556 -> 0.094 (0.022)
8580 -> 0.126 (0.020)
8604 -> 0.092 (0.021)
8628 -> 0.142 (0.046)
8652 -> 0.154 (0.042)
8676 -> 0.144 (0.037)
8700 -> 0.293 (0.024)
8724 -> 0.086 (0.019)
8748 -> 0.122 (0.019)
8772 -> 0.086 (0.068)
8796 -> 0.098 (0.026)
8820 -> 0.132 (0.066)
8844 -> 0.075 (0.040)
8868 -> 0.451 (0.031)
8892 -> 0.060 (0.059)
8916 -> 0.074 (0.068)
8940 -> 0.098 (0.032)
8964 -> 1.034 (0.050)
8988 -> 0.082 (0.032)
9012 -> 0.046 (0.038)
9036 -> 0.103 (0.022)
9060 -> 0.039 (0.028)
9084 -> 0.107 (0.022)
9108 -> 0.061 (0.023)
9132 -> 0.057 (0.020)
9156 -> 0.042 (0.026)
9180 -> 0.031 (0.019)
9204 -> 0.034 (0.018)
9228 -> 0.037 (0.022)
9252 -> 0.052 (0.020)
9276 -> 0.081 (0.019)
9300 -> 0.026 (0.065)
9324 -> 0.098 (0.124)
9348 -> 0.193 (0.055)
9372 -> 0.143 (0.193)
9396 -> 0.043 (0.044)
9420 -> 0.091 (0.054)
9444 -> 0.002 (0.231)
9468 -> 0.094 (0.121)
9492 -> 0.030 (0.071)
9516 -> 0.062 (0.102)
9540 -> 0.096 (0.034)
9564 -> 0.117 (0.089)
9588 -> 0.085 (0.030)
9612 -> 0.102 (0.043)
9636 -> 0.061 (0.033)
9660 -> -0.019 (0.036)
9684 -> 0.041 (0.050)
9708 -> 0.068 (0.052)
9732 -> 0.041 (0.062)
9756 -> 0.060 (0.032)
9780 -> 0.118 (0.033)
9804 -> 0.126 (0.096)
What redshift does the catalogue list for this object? 0.79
